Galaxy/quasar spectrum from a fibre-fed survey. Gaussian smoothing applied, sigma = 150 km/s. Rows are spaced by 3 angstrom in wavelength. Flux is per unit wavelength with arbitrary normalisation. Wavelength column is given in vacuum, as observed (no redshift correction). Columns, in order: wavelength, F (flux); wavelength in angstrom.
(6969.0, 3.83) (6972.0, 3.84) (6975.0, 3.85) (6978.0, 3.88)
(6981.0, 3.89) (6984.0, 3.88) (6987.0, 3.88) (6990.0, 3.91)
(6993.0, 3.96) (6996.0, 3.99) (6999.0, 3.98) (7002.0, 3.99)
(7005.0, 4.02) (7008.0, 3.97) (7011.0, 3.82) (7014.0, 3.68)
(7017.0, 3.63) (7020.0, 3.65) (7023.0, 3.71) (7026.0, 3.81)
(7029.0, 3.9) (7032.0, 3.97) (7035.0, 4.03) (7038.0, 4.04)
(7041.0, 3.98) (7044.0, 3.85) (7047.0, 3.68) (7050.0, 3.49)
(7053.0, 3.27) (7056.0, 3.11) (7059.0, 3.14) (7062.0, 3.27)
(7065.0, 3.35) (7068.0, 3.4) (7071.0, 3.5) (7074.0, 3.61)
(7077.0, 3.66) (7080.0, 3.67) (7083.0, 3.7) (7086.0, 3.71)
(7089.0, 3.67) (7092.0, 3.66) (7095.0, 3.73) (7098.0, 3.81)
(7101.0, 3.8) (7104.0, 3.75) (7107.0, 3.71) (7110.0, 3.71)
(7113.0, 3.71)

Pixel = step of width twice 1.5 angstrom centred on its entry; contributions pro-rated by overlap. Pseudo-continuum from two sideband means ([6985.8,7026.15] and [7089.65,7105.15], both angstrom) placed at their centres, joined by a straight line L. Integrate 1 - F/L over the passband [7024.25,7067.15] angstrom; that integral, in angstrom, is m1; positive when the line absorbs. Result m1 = 2.01 angstrom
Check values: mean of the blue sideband 3.86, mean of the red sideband 3.75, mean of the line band 3.63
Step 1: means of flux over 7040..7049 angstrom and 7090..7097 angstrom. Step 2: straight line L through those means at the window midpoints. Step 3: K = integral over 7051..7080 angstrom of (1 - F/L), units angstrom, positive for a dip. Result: 2.9 angstrom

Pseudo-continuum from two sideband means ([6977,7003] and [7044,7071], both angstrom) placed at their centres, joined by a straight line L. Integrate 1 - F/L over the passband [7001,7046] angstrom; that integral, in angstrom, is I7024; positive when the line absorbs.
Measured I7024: -2.7 angstrom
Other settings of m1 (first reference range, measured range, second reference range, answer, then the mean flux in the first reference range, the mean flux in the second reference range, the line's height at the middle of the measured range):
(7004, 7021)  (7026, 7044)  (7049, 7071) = -2.03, 3.79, 3.3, 3.56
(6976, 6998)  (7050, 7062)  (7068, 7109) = 1.69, 3.91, 3.68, 3.75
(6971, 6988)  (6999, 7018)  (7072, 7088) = -0.28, 3.87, 3.66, 3.81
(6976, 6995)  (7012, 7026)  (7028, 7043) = 0.95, 3.9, 3.98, 3.96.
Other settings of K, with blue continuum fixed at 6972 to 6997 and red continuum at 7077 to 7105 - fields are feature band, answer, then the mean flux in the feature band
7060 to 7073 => 1.3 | 3.38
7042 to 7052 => 0.3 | 3.67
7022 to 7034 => -0.1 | 3.86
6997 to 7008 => -0.4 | 3.99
